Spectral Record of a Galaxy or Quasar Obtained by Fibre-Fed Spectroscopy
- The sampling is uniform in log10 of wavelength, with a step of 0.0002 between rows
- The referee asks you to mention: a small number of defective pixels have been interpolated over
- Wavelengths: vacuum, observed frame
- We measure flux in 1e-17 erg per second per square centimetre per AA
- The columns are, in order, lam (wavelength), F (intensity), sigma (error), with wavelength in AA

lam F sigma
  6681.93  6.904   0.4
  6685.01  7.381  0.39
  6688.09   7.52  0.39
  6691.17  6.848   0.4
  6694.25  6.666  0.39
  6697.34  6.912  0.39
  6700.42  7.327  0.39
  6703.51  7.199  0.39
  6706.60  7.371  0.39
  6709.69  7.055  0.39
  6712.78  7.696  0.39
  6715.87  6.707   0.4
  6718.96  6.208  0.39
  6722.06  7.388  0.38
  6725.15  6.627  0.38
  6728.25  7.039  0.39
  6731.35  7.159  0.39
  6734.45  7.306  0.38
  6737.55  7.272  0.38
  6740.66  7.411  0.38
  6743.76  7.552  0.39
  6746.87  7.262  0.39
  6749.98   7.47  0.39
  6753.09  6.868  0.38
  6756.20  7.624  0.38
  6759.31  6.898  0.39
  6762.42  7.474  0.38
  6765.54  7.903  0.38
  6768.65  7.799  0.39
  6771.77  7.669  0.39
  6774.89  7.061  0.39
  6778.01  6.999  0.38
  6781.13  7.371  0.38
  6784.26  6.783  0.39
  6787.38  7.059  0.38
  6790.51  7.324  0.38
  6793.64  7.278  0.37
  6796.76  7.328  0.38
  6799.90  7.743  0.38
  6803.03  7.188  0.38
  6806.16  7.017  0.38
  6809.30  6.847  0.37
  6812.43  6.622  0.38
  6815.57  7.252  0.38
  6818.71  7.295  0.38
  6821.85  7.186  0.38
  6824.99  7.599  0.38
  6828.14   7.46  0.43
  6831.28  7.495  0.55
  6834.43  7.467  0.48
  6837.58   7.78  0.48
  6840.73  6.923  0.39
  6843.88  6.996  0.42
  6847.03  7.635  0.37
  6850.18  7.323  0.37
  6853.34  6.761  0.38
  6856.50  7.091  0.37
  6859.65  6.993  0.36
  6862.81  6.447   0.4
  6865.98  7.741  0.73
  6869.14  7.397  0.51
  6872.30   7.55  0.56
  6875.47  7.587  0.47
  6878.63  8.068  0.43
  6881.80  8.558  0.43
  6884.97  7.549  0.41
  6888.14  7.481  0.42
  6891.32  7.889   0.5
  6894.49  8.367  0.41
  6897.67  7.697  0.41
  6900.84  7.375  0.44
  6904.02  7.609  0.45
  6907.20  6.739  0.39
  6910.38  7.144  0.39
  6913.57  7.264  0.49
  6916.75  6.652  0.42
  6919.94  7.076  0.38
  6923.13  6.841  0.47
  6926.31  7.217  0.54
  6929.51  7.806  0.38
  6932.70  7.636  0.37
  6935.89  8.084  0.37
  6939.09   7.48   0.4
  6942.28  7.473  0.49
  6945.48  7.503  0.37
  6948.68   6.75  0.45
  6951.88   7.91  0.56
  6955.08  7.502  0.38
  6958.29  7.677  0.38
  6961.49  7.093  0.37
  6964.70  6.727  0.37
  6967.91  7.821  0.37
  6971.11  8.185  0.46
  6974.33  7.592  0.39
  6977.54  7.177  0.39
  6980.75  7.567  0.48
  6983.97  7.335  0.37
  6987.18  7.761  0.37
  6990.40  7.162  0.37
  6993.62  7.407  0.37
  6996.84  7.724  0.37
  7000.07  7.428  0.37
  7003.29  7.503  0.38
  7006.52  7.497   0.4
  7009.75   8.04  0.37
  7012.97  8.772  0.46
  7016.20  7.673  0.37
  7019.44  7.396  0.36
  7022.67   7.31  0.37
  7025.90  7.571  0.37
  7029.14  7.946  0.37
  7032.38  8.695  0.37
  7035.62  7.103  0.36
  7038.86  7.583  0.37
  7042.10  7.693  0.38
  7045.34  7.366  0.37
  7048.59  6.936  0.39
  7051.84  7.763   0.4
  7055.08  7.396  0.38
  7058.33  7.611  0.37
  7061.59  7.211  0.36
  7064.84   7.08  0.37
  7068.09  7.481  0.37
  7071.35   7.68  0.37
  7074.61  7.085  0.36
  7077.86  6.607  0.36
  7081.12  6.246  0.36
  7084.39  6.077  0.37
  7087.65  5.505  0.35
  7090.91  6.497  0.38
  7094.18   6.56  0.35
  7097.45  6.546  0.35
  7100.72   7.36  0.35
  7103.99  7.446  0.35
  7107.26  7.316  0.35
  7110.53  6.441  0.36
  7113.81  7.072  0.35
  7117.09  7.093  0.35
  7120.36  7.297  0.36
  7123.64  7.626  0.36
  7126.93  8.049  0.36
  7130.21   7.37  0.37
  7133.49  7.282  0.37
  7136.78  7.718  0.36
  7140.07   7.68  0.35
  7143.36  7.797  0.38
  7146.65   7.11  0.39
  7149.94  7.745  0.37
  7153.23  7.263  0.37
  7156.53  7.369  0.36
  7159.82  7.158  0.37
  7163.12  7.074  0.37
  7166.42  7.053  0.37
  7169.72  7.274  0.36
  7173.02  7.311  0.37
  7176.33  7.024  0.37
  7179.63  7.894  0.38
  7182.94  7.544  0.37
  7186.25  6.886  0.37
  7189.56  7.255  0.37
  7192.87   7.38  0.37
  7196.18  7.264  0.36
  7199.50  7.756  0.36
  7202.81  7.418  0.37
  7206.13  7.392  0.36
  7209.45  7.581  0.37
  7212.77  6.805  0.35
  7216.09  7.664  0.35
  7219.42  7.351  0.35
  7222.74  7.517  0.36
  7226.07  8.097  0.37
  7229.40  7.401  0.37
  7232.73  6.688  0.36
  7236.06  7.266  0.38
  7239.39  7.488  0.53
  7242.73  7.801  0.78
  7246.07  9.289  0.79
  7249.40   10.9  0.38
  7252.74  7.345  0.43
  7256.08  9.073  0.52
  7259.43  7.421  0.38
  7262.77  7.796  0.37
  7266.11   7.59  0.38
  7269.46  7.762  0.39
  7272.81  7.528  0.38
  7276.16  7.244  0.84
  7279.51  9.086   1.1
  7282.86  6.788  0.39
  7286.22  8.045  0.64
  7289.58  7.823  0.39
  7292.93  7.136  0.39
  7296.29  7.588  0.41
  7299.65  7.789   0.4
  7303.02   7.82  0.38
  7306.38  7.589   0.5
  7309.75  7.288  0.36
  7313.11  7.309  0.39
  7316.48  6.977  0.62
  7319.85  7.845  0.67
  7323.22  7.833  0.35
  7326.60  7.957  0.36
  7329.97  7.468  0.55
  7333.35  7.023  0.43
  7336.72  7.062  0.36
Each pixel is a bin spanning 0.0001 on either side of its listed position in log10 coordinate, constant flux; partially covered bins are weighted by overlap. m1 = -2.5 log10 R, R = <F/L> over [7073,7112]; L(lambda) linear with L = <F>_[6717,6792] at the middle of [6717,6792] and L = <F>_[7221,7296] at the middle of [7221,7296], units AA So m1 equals 0.15 mag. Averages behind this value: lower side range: 7.23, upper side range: 7.86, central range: 6.64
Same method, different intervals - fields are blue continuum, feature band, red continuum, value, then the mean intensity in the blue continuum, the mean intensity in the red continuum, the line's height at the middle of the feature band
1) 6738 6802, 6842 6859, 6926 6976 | 0.04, 7.34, 7.54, 7.43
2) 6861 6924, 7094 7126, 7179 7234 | 0.04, 7.46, 7.4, 7.42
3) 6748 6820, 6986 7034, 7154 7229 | -0.06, 7.26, 7.37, 7.32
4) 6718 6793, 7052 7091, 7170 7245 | 0.07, 7.24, 7.41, 7.36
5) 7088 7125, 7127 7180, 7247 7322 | -0.03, 6.97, 7.82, 7.19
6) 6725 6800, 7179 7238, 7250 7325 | 0.04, 7.29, 7.71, 7.65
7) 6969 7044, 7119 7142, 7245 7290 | 0.04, 7.66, 8.11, 7.87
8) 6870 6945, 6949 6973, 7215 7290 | 0.01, 7.53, 7.87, 7.58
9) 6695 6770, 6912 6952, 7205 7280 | 0.02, 7.22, 7.81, 7.45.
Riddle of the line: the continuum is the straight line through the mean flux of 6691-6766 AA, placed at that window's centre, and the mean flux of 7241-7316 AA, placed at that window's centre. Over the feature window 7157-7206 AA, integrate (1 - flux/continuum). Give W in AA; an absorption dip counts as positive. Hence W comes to 2.9 AA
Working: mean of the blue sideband 7.16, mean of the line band 7.31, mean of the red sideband 7.89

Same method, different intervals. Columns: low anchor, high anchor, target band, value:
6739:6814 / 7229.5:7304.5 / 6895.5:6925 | 1.0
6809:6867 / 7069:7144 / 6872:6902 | -2.7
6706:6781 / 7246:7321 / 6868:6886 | -1.0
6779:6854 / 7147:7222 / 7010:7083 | -1.7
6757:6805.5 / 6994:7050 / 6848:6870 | 0.9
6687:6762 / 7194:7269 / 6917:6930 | 0.5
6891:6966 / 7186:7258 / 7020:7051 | -0.3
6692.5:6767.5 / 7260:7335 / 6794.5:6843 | -0.2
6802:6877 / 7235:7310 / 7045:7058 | 0.3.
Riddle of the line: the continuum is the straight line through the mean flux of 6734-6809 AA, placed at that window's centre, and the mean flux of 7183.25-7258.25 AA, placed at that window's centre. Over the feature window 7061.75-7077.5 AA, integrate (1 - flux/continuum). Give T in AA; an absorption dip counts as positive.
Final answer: 0.6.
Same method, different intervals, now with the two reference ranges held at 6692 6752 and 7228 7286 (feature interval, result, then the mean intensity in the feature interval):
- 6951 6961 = -0.2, 7.61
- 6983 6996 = 0.1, 7.44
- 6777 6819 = 0.6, 7.15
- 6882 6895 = -0.8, 7.85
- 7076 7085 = 1.5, 6.36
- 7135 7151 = 0.3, 7.6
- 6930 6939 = -0.4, 7.79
